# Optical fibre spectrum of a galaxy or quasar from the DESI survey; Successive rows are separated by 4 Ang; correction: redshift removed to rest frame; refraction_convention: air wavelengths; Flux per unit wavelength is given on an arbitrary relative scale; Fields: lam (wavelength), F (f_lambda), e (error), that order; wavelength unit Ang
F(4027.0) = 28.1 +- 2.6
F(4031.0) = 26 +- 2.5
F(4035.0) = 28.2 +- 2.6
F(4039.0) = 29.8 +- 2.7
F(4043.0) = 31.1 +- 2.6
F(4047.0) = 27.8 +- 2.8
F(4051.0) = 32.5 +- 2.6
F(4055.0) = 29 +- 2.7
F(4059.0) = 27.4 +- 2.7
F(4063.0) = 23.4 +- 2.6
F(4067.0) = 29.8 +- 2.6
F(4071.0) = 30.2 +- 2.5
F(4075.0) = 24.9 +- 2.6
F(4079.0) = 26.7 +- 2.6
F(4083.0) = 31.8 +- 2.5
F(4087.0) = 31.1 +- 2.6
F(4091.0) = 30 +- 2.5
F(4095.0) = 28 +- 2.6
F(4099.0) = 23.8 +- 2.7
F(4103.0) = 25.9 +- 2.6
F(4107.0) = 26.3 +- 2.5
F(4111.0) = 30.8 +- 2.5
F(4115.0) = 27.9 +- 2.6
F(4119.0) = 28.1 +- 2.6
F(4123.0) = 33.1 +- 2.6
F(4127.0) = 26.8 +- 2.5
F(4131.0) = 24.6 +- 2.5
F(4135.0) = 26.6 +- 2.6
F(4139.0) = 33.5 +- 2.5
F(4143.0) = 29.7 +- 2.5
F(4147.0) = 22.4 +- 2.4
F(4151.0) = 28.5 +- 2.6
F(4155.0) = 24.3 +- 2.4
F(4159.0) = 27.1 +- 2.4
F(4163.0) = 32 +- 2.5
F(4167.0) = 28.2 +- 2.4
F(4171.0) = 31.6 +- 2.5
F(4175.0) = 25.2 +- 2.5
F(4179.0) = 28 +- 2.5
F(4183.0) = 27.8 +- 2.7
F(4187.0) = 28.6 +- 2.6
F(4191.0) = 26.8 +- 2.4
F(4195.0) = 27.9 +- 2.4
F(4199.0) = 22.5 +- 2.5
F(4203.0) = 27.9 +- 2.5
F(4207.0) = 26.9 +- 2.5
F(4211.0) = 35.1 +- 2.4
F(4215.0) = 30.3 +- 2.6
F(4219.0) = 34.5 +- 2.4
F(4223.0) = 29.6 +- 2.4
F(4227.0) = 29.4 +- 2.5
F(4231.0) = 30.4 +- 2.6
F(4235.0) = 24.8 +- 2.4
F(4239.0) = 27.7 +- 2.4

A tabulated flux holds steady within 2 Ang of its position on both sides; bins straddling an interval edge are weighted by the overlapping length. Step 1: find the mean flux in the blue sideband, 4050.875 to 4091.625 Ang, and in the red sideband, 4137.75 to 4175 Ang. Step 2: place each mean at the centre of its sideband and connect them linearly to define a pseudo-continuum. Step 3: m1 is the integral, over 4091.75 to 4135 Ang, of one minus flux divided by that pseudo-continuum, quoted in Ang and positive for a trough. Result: 1.4 Ang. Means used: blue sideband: 28.6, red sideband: 28.3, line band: 27.6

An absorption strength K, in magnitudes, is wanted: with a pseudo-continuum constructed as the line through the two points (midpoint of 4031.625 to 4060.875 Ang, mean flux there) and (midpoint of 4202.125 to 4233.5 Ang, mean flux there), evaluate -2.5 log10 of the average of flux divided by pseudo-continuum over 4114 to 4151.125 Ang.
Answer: 0.07 mag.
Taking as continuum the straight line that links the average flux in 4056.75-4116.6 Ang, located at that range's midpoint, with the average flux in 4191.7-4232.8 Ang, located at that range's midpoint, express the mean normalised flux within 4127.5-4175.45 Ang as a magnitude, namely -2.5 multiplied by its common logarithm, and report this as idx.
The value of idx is 0.03 mag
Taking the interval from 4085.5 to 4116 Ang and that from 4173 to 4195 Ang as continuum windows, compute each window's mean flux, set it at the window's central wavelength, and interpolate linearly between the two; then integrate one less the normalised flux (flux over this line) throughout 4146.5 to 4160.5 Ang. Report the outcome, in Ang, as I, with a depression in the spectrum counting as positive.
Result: 0.9 Ang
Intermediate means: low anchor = 27.9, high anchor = 27.3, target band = 25.9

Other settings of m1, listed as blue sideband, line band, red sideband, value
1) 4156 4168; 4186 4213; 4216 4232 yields 2.0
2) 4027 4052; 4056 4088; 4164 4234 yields 1.0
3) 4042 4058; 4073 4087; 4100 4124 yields 0.4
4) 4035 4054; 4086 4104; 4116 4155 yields 0.7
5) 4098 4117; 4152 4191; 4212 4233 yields 1.7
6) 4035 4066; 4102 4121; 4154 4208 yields 0.2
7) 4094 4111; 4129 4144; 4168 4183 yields -0.7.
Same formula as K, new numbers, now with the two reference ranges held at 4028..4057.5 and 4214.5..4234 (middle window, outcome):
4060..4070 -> 0.09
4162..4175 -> 0.02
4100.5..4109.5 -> 0.13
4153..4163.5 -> 0.11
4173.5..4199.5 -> 0.13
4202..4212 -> 0.03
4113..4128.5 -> 0.03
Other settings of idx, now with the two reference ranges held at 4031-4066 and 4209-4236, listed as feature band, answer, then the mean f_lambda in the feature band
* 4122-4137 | 0.08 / 27.4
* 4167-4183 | 0.07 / 28.2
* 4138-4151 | 0.06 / 28.1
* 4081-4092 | -0.07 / 31.1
